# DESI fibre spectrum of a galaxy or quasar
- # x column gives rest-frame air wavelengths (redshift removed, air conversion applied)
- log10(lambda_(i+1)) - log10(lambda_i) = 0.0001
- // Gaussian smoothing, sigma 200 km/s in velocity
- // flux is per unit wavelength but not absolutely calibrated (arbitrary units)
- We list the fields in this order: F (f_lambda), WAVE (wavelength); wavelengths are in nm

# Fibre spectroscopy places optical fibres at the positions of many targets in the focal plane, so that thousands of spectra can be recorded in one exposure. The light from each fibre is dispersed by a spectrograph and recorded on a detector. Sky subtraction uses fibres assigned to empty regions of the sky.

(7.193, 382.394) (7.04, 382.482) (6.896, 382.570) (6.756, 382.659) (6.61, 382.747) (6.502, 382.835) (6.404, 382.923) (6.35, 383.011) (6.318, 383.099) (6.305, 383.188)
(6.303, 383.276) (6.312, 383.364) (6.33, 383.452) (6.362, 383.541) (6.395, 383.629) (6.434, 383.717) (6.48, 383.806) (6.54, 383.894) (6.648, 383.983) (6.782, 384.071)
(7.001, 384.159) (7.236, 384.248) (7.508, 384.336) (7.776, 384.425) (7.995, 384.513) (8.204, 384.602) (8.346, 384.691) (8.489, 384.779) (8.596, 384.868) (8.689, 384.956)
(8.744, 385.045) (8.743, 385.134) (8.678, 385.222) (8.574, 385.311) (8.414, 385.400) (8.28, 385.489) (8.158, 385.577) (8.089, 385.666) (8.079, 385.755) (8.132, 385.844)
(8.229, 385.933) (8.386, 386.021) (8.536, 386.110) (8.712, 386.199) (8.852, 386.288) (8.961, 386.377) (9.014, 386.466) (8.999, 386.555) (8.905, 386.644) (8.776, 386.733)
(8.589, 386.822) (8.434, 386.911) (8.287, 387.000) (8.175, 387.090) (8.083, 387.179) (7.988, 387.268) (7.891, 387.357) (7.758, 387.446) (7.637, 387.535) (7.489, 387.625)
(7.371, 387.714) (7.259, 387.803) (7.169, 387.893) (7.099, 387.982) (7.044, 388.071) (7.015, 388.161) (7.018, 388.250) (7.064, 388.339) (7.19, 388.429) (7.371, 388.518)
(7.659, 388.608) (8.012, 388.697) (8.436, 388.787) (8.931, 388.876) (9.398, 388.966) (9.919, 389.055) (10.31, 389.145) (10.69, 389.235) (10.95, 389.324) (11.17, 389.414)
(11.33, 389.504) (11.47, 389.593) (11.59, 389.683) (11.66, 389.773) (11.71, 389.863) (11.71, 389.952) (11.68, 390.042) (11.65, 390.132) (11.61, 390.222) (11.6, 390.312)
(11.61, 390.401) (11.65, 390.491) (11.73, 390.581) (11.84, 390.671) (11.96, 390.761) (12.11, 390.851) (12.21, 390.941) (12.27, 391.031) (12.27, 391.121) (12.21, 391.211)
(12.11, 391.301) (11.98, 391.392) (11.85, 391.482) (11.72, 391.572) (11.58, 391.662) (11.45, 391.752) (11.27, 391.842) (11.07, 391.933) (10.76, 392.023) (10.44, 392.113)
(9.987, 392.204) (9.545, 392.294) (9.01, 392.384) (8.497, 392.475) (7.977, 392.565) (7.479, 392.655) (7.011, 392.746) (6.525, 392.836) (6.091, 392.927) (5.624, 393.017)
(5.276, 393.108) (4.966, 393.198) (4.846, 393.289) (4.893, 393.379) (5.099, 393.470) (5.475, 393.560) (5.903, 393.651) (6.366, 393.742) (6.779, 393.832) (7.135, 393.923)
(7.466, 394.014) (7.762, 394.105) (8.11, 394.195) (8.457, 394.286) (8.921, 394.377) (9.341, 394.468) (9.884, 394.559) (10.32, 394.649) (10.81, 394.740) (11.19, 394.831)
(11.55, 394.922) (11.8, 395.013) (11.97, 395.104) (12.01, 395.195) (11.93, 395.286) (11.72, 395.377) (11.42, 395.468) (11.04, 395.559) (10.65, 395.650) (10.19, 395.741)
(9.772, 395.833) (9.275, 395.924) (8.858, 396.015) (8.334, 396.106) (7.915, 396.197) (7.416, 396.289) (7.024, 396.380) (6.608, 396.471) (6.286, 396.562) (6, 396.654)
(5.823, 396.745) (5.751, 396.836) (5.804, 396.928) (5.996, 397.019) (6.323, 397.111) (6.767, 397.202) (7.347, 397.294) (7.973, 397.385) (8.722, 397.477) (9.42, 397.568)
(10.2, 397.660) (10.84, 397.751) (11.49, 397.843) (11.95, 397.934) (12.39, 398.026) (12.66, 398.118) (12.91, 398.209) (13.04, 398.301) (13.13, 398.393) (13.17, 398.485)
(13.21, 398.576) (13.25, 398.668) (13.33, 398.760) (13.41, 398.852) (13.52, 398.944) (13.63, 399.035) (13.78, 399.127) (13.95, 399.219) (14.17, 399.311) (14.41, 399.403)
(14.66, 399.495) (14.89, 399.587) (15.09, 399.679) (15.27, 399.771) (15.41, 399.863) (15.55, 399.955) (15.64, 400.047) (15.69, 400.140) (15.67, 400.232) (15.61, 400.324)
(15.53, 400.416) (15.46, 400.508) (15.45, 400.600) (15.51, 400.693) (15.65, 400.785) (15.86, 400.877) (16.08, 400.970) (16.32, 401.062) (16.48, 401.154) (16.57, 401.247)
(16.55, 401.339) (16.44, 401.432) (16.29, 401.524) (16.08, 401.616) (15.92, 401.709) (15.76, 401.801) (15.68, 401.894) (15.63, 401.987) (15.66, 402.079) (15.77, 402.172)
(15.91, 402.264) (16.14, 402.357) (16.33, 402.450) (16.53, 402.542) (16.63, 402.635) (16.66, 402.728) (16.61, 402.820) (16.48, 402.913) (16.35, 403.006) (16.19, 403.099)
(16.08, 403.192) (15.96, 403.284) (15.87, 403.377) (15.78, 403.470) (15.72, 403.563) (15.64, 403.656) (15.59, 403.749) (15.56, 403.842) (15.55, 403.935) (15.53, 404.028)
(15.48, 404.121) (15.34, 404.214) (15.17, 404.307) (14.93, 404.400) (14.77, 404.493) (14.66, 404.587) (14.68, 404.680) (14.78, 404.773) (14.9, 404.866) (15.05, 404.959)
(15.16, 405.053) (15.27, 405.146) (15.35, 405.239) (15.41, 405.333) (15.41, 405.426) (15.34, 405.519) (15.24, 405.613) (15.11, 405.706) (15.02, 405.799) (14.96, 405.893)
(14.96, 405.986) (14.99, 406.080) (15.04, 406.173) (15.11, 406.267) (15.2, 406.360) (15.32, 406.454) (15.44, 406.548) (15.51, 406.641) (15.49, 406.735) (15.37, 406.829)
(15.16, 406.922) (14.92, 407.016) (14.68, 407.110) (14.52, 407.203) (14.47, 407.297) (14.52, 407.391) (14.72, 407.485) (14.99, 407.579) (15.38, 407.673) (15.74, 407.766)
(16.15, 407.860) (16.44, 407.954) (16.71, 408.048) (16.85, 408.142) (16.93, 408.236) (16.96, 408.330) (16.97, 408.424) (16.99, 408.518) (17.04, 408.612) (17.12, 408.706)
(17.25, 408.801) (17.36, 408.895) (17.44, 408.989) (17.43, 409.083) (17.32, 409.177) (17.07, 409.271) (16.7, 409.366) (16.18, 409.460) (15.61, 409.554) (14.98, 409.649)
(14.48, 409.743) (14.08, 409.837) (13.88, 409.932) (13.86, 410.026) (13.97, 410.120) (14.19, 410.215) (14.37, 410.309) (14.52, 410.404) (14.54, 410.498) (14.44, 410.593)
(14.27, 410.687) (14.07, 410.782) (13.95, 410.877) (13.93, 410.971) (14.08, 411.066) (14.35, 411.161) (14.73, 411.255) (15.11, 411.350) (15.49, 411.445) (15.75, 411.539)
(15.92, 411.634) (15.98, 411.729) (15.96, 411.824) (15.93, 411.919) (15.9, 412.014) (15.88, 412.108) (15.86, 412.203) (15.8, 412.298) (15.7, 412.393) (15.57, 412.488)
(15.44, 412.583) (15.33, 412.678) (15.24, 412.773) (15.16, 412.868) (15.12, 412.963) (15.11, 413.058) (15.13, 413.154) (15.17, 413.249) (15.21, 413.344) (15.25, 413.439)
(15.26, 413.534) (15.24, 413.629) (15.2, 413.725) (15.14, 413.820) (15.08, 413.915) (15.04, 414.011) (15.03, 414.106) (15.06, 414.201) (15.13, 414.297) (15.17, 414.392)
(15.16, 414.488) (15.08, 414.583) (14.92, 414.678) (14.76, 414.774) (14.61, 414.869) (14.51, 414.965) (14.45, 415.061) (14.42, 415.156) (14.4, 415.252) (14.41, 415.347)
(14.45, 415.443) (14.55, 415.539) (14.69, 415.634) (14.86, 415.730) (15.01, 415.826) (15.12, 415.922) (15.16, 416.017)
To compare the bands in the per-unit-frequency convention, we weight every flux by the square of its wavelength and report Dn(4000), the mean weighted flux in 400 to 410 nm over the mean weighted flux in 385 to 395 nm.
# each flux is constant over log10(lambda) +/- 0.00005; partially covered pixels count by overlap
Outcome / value 1.9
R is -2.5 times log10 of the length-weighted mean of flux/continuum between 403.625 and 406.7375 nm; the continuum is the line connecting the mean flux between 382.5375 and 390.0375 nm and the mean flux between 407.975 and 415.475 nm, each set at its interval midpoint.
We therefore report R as -0.13 mag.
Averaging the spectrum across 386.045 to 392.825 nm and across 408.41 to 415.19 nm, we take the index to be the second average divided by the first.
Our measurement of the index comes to 1.6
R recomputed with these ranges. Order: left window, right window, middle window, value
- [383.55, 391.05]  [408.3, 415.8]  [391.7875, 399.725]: 0.16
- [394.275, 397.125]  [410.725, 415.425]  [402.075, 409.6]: -0.25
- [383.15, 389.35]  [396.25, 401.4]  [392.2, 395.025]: 0.34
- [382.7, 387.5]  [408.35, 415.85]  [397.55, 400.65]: -0.18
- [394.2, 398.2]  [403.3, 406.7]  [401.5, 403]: -0.20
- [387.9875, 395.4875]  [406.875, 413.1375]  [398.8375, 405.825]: -0.19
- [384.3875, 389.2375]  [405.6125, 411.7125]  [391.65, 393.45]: 0.24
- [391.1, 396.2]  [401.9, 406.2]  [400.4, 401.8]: -0.17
